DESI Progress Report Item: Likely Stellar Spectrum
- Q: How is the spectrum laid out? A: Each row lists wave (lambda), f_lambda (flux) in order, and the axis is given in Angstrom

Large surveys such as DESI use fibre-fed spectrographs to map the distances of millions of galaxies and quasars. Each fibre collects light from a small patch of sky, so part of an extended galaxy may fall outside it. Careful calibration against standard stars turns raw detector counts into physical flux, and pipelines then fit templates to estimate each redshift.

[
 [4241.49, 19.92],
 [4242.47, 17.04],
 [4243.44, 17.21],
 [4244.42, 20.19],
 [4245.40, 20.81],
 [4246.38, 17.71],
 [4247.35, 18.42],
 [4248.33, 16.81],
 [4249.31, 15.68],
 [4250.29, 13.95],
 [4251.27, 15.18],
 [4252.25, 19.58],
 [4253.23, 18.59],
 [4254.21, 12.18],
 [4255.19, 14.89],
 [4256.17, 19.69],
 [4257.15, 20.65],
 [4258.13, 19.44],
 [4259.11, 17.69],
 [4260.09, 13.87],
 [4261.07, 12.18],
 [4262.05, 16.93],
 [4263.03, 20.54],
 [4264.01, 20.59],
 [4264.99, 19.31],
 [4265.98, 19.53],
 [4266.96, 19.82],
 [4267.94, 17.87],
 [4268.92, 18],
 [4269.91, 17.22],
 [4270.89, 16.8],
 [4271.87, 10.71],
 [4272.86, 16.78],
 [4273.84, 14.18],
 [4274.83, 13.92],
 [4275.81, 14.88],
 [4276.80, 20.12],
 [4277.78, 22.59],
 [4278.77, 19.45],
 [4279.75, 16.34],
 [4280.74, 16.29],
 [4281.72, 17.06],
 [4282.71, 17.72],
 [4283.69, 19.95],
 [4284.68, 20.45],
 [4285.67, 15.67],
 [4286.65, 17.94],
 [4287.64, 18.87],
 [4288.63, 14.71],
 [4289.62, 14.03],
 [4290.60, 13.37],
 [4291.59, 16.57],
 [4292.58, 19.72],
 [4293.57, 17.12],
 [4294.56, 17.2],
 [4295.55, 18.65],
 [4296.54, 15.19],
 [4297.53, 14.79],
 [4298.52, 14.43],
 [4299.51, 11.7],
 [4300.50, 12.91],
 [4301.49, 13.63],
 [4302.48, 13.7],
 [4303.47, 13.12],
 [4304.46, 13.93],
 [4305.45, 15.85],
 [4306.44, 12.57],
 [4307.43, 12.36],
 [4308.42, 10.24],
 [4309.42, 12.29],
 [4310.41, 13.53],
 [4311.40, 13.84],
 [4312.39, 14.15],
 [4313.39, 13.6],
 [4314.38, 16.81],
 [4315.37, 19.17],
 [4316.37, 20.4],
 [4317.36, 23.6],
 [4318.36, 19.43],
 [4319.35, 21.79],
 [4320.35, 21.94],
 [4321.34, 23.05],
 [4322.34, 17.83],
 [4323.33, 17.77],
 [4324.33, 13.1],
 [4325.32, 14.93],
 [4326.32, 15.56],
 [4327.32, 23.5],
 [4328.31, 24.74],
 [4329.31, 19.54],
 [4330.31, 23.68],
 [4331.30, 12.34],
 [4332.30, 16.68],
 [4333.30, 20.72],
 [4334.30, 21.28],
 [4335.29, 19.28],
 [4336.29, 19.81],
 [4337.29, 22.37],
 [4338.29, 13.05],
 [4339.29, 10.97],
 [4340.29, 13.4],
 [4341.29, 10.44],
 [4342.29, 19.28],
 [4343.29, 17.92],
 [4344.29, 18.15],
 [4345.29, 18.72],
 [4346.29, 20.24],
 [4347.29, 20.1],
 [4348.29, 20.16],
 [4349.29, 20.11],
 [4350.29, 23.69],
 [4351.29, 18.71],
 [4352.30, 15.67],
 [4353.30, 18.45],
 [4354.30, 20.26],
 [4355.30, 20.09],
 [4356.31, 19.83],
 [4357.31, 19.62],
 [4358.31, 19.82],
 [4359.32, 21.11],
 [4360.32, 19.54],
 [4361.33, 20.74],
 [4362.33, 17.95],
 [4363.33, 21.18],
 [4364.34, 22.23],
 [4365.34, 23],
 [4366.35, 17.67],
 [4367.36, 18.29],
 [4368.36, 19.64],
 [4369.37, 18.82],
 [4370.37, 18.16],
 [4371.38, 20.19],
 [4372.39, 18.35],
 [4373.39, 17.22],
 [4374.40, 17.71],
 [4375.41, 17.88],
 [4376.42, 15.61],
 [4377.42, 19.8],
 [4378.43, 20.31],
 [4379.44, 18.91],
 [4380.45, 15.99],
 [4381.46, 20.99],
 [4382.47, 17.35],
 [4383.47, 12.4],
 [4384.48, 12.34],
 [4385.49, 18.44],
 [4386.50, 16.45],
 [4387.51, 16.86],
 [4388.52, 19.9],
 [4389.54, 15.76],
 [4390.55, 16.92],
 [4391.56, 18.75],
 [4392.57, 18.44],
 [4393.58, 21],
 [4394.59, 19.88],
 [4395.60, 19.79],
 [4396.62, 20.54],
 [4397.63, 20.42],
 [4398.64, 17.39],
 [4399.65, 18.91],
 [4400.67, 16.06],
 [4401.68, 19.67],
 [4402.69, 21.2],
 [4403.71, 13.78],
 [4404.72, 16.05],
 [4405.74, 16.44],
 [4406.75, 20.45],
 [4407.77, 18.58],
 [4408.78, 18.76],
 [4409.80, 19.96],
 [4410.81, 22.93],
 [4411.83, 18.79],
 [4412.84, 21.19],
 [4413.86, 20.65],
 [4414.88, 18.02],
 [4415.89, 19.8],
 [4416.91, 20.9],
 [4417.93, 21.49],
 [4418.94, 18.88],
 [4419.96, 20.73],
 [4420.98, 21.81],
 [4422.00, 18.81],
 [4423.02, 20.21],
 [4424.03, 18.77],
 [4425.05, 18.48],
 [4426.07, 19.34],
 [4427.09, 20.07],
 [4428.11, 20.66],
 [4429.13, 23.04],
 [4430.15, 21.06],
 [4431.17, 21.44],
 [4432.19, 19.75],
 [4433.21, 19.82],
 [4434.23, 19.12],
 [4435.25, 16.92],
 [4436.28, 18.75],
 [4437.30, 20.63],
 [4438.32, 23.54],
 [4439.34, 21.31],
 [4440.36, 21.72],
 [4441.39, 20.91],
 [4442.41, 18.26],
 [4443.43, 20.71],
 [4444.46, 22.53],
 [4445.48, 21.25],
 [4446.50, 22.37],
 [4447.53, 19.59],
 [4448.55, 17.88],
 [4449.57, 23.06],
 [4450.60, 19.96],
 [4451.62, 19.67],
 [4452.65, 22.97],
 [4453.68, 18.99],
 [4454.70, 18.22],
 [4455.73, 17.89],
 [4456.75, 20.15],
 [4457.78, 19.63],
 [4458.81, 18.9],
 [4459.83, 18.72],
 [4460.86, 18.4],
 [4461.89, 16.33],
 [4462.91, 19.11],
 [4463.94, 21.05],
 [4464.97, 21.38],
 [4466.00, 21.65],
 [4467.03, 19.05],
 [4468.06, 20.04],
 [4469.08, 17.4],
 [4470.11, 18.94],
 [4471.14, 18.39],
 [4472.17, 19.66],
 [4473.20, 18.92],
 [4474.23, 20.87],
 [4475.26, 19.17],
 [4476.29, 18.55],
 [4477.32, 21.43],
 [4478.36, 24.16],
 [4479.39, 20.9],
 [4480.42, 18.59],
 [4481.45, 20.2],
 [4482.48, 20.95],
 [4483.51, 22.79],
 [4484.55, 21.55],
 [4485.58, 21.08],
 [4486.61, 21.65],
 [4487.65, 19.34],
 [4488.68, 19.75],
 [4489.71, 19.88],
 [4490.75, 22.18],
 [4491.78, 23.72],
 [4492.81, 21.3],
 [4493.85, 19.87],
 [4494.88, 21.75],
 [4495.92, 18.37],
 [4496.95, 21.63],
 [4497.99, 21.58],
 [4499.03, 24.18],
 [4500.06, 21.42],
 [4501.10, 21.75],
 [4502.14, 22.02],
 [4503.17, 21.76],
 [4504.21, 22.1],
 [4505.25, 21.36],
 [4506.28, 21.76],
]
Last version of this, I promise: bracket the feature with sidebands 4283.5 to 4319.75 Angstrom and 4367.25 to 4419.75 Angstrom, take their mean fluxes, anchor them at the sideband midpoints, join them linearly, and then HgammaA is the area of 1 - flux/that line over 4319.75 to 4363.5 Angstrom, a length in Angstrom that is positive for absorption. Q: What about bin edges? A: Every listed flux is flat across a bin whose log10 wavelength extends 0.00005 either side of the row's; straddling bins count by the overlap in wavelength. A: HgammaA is -4.6 Angstrom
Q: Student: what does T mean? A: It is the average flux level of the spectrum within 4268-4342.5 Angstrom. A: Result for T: 16.7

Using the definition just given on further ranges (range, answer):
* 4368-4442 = 19.1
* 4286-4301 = 15.8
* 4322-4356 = 18.3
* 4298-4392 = 17.7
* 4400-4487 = 19.9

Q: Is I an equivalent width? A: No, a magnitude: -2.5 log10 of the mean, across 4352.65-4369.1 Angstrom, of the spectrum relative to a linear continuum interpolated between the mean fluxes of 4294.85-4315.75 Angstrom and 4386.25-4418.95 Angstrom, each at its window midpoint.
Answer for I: -0.18 mag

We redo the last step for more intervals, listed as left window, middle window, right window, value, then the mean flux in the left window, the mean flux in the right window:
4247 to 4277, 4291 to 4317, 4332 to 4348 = 0.162 mag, 16.9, 17.7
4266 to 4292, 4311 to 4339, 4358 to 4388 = -0.055 mag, 17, 18.5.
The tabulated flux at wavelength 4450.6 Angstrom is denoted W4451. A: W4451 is 19.96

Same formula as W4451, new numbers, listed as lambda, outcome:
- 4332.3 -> 16.68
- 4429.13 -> 23.04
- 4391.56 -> 18.75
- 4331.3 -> 12.34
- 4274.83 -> 13.92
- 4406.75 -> 20.45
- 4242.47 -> 17.04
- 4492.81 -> 21.3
